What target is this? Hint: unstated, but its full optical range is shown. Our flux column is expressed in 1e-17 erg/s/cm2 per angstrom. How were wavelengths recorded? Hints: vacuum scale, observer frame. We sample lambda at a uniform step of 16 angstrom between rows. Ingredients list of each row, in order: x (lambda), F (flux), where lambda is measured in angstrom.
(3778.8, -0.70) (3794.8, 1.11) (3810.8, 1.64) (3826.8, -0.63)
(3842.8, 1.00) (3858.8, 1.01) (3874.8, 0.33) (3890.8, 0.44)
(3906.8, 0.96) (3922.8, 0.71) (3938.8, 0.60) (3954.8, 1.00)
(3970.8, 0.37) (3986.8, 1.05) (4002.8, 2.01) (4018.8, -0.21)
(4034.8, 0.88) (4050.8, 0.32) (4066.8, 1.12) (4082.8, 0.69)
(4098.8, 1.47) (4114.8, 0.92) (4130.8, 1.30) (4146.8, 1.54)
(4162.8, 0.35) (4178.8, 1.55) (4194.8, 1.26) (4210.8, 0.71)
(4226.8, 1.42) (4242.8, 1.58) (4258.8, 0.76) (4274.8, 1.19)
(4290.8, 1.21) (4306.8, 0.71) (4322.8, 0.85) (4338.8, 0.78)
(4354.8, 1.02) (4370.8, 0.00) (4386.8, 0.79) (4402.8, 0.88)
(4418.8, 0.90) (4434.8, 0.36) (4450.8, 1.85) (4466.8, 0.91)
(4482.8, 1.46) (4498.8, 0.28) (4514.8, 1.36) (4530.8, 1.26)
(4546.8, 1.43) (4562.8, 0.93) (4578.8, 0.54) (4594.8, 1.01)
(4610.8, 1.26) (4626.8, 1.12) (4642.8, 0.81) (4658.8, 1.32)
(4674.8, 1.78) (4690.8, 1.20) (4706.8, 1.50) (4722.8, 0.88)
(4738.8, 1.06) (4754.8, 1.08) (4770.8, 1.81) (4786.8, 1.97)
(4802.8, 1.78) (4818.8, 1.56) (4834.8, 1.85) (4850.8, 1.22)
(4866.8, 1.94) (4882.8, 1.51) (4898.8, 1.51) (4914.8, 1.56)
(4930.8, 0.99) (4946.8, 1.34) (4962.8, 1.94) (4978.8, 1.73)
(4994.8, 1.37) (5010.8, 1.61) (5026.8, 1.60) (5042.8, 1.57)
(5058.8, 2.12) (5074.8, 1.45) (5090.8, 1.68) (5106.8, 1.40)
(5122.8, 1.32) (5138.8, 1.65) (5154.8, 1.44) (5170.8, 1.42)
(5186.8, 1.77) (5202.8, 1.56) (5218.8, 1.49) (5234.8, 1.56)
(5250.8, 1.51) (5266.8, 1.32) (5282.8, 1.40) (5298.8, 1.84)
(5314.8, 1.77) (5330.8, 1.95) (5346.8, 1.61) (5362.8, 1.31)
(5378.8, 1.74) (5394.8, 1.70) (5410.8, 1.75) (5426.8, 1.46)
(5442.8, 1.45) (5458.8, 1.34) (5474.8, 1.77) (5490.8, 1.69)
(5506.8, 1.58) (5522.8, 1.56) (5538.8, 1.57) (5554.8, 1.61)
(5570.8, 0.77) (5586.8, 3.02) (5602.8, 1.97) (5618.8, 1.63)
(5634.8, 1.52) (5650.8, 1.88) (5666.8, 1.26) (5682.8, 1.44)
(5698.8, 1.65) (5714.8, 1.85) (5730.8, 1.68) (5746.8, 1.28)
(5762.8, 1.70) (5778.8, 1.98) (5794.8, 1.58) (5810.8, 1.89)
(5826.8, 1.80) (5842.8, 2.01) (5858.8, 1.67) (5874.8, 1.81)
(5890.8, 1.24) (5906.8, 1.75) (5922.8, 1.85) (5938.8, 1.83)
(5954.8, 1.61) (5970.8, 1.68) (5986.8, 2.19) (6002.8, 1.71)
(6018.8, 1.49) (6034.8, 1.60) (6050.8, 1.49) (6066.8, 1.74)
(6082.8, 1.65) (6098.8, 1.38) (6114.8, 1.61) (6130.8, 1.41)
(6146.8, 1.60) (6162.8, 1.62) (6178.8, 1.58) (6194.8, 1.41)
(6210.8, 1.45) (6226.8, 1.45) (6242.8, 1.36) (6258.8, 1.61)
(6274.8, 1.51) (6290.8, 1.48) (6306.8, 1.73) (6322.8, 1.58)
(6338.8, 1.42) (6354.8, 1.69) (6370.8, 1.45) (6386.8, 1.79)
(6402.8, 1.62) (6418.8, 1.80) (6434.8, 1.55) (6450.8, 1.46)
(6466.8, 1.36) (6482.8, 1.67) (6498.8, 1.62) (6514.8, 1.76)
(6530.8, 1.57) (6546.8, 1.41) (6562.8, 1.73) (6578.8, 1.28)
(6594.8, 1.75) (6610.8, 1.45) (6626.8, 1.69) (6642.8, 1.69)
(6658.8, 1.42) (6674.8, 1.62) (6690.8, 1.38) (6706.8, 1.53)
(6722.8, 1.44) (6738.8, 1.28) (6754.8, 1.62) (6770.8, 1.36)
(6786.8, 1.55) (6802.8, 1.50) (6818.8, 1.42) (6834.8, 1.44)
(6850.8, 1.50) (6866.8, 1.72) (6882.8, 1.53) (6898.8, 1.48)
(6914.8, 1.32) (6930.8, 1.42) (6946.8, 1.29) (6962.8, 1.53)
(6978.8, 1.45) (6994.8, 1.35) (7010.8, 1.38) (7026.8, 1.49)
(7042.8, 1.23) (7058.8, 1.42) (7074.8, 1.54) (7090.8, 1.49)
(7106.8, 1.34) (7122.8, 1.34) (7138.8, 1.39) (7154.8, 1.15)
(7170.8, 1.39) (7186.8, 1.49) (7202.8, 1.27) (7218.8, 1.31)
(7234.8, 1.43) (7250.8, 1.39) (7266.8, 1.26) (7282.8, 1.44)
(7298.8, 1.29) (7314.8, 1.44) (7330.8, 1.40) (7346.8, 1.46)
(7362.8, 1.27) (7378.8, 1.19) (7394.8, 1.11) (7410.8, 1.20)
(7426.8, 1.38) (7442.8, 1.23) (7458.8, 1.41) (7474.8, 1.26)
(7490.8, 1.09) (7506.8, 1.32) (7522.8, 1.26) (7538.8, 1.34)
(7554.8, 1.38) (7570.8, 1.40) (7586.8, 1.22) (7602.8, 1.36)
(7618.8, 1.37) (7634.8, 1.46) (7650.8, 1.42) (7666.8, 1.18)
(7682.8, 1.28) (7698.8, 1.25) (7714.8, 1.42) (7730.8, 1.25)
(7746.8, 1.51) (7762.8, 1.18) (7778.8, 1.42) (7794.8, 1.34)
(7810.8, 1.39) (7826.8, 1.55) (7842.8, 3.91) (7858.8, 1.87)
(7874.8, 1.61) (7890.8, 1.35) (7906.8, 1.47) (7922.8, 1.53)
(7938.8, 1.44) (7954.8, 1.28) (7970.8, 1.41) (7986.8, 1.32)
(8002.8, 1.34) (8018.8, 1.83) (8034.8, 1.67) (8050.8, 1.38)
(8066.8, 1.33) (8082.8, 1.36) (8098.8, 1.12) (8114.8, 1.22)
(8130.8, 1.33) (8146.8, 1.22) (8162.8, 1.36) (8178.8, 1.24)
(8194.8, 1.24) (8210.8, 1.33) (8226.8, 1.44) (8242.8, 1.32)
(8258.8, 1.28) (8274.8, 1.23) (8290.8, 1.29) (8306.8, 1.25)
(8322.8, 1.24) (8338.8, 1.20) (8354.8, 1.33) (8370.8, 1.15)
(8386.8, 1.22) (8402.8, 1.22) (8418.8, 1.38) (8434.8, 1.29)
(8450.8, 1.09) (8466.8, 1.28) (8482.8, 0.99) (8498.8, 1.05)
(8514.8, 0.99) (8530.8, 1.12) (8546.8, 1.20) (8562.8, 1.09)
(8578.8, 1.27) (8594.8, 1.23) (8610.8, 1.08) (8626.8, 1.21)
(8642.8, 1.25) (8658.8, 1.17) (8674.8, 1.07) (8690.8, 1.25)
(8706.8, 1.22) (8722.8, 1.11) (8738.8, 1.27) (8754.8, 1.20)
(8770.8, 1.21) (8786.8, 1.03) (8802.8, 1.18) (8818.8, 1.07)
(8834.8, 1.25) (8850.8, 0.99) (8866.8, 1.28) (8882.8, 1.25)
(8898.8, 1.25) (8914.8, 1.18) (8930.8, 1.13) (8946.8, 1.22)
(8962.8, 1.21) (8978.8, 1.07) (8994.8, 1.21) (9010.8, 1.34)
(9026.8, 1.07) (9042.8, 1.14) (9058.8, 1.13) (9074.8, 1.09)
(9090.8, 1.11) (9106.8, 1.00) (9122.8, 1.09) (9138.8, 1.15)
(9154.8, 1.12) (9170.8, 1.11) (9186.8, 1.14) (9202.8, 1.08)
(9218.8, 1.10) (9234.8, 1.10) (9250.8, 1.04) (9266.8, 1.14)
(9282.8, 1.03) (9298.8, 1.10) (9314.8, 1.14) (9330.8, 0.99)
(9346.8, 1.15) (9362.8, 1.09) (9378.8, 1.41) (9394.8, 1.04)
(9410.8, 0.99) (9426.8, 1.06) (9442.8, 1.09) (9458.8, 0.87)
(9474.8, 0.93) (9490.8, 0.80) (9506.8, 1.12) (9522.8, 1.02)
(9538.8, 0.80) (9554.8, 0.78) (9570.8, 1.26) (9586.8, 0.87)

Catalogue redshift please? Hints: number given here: 0.19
